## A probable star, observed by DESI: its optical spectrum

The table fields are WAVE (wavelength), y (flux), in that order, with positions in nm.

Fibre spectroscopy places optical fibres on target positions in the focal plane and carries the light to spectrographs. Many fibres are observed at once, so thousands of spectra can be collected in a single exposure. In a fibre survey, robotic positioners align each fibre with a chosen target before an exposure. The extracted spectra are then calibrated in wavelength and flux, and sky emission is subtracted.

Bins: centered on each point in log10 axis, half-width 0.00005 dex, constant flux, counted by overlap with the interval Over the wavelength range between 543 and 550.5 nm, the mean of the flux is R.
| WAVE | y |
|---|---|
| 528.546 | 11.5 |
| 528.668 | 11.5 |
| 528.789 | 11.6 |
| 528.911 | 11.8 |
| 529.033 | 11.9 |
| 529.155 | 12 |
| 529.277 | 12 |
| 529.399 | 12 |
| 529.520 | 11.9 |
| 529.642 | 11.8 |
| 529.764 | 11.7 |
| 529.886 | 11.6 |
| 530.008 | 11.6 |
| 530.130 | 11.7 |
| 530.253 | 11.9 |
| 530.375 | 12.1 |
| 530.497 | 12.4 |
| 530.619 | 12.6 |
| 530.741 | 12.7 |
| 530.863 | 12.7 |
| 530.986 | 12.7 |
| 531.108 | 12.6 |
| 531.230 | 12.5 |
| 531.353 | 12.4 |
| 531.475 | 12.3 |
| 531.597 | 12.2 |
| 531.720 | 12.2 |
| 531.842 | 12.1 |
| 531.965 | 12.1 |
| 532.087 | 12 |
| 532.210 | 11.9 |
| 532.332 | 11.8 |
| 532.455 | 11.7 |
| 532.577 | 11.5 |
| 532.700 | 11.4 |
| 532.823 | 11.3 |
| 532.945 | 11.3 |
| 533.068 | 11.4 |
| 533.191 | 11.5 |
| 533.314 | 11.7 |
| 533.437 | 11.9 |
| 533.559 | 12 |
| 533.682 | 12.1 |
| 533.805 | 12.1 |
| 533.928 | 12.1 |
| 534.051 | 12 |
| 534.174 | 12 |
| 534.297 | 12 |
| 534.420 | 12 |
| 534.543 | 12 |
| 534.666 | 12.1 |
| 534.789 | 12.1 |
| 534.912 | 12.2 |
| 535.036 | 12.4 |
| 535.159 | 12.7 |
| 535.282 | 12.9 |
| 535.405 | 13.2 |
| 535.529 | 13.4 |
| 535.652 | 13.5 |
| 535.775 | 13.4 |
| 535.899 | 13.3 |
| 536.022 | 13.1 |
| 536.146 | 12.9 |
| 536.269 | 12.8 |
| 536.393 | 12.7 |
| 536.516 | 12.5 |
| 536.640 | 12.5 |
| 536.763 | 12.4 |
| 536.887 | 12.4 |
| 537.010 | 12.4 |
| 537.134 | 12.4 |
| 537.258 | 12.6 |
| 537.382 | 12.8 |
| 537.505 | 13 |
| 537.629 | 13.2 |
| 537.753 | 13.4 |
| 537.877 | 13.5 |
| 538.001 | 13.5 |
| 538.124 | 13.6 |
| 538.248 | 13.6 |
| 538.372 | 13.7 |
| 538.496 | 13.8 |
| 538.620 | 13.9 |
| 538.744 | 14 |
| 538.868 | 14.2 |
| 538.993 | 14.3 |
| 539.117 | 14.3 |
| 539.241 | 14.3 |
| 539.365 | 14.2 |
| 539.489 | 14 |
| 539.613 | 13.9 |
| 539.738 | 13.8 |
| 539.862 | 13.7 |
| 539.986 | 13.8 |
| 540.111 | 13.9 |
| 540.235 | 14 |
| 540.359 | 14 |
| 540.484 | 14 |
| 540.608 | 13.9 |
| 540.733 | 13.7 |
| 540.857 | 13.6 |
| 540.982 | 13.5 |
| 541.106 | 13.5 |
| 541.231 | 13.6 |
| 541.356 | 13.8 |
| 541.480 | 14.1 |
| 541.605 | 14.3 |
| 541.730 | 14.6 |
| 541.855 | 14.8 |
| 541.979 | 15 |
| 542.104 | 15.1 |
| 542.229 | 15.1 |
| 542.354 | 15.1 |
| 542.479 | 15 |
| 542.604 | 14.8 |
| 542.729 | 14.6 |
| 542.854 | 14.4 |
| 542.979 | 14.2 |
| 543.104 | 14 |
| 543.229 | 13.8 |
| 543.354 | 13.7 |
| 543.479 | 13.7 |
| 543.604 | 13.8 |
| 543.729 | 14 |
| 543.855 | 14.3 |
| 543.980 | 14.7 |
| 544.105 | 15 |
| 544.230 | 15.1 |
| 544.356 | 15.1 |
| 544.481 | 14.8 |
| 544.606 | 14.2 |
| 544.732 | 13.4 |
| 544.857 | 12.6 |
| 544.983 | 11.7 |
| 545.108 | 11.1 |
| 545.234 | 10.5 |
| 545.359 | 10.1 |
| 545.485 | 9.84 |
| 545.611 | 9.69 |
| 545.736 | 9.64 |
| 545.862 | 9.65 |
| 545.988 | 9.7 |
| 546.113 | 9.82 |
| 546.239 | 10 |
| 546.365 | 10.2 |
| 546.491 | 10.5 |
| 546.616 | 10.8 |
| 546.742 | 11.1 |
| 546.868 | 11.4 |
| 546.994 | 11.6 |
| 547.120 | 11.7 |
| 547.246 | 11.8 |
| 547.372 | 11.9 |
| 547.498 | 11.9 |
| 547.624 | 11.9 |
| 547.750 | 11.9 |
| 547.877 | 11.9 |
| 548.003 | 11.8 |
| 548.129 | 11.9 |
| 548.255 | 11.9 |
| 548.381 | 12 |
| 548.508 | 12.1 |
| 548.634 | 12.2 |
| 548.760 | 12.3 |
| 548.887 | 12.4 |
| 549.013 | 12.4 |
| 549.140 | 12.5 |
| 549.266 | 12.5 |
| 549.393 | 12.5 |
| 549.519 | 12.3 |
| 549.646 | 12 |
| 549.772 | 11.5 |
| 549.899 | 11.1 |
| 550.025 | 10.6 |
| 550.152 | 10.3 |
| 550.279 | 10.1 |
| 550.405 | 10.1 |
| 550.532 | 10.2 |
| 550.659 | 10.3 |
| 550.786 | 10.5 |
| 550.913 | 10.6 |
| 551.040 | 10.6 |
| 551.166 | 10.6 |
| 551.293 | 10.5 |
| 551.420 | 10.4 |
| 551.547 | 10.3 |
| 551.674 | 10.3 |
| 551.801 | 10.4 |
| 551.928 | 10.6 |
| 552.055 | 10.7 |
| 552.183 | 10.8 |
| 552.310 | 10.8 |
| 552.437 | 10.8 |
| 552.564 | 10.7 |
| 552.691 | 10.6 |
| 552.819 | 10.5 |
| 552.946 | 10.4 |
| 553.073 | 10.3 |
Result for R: 12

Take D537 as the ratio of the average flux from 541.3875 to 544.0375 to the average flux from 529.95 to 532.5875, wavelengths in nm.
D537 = 1.18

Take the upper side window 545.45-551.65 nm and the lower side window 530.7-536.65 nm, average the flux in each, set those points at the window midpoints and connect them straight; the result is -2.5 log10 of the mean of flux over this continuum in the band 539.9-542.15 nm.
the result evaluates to -0.20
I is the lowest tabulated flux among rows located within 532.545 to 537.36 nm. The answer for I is 11.3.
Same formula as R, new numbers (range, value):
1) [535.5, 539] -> 13.2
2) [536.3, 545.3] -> 13.8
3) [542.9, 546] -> 12.8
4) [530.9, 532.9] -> 12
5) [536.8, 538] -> 12.9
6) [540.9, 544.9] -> 14.3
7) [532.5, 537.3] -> 12.3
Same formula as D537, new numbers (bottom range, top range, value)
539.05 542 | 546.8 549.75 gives 0.86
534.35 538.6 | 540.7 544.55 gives 1.11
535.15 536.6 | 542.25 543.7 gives 1.10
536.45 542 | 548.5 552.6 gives 0.81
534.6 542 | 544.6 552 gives 0.83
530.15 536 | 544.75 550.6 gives 0.92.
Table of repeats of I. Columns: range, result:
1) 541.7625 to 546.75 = 9.64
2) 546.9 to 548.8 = 11.6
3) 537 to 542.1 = 12.4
